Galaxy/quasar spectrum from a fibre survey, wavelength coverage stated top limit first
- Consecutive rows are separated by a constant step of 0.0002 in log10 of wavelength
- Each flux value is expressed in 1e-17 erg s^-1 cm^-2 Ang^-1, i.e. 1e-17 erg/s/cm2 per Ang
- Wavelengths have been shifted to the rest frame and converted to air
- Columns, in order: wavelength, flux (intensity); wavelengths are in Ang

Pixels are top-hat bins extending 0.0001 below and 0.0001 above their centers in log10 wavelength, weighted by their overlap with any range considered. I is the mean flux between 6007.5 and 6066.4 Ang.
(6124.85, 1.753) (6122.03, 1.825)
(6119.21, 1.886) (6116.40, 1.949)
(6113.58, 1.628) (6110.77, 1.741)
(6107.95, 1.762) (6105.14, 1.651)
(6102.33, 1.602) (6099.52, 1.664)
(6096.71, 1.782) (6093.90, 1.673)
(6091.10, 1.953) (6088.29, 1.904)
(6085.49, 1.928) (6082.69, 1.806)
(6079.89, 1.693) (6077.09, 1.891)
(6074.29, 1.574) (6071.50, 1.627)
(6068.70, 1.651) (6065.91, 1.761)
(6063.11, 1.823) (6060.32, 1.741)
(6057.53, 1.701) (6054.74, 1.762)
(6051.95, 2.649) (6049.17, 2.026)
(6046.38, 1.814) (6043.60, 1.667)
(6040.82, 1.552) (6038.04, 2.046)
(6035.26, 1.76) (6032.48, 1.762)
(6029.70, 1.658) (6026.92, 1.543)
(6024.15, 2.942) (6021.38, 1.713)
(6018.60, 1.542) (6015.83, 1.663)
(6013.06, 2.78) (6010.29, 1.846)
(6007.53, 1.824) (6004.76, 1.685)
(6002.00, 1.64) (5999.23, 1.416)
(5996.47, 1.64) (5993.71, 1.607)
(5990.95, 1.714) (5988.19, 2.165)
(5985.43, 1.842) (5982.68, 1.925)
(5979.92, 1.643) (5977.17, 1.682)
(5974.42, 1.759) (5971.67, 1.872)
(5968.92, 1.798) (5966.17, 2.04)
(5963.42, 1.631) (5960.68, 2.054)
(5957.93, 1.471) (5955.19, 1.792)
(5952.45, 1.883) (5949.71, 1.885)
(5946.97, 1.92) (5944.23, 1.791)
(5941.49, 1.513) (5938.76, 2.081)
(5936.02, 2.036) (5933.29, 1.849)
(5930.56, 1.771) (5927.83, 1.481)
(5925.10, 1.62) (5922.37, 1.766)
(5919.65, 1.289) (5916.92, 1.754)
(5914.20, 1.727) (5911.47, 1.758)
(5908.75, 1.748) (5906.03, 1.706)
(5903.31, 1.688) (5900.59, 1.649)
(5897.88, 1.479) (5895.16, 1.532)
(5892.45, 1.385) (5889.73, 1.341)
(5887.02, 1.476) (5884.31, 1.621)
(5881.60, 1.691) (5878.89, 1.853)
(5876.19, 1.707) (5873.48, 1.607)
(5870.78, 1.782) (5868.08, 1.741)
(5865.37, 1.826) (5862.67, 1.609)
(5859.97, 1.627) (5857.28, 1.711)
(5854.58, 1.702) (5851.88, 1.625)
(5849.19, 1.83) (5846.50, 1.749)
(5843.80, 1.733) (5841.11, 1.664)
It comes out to 1.89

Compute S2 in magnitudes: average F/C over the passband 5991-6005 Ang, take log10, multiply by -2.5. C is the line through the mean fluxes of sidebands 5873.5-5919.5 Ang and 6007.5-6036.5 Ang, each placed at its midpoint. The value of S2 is 0.16 mag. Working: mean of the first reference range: 1.62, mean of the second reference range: 1.92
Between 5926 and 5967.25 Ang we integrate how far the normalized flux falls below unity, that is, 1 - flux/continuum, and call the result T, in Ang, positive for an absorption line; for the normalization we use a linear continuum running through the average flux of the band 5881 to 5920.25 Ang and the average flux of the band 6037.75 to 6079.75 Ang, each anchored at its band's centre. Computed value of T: -3.8 Ang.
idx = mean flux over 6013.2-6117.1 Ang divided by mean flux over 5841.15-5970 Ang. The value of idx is 1.06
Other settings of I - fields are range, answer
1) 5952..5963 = 1.78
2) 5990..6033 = 1.81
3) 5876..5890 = 1.63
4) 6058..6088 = 1.75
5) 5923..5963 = 1.79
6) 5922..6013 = 1.79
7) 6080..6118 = 1.77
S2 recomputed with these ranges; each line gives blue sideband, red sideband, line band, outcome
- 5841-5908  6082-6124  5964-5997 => -0.06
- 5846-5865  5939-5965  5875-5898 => 0.10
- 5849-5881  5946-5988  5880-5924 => 0.10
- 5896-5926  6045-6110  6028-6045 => 0.02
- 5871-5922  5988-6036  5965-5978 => -0.05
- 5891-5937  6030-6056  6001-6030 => -0.04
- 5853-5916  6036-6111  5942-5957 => -0.08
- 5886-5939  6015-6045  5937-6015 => -0.05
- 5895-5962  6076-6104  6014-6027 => -0.11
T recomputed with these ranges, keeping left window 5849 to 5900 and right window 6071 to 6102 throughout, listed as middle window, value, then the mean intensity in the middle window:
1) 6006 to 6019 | -1.8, 1.96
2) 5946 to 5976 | -2.4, 1.83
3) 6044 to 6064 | -1.9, 1.92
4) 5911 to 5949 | -1.6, 1.74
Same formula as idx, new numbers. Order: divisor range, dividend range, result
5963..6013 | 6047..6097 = 1.02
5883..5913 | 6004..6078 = 1.17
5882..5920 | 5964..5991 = 1.16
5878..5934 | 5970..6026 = 1.14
